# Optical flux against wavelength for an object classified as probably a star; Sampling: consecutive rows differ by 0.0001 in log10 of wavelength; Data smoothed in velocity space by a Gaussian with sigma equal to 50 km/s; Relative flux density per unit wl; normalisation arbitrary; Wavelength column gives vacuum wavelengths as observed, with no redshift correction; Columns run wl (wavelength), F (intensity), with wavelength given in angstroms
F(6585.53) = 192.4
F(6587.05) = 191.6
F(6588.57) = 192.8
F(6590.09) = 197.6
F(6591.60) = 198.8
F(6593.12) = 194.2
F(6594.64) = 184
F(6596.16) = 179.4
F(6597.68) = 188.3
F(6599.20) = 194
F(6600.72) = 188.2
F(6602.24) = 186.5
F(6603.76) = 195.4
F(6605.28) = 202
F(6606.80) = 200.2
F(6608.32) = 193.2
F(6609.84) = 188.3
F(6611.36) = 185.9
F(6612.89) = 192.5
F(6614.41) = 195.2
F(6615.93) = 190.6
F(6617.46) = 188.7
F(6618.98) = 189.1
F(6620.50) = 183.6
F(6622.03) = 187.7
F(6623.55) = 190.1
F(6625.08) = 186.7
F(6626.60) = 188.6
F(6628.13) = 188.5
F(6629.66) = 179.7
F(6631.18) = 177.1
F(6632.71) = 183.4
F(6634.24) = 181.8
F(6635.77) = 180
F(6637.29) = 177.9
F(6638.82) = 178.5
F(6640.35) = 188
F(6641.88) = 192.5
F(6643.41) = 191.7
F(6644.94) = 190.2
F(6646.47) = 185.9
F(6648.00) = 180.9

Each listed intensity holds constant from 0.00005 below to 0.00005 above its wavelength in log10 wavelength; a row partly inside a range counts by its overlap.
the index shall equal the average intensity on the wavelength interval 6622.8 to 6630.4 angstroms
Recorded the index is 187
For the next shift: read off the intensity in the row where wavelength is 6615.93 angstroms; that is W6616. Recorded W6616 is 190.6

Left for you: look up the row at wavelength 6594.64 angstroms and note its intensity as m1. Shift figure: 184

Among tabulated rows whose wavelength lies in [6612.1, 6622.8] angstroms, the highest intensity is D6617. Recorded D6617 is 195.2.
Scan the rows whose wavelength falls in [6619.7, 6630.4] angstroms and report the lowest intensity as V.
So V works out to 179.7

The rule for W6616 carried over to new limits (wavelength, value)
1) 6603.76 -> 195.4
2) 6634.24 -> 181.8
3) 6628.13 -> 188.5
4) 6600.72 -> 188.2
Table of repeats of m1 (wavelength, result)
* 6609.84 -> 188.3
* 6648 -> 180.9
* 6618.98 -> 189.1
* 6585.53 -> 192.4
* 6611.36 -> 185.9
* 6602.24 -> 186.5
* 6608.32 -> 193.2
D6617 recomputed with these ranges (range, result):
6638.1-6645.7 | 192.5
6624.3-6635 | 188.6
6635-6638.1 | 180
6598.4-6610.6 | 202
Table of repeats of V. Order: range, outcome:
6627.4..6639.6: 177.1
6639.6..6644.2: 188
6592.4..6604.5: 179.4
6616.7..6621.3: 183.6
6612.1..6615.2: 192.5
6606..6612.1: 185.9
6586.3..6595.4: 184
